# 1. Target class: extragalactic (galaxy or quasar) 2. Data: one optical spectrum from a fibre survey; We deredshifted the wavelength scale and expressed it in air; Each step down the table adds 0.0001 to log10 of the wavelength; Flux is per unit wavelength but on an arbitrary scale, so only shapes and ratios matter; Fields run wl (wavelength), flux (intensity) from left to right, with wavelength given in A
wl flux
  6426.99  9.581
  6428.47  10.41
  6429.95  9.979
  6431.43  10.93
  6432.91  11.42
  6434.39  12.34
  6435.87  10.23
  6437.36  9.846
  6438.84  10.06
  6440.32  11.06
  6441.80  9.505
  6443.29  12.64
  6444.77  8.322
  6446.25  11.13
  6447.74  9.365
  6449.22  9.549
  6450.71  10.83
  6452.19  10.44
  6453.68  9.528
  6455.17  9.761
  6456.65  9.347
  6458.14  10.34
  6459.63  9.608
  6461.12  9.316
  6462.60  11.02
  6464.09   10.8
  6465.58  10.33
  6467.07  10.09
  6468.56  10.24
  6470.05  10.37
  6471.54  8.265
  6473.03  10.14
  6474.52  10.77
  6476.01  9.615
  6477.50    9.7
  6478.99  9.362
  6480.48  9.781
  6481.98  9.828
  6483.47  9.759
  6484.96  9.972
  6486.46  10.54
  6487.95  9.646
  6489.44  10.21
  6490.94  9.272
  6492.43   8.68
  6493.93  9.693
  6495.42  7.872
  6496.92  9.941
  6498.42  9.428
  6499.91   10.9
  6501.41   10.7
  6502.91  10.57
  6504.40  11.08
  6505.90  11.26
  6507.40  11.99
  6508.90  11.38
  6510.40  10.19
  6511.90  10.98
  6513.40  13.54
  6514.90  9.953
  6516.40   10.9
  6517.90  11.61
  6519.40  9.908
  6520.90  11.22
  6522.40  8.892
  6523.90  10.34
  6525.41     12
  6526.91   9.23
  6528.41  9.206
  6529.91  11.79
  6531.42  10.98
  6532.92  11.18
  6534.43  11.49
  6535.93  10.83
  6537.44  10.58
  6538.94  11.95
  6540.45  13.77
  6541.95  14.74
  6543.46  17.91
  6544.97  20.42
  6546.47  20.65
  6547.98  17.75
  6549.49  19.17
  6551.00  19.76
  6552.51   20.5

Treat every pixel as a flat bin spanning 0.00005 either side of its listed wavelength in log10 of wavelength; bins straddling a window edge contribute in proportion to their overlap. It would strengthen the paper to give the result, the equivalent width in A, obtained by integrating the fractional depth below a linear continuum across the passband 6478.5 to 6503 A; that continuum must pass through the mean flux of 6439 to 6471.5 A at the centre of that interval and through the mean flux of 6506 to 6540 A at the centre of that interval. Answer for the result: 1.9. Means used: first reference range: 10.1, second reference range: 10.9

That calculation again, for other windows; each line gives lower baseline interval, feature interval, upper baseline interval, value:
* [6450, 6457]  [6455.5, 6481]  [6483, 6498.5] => -0.3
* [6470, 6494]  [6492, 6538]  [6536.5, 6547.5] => 8.2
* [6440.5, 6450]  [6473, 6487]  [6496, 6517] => 0.8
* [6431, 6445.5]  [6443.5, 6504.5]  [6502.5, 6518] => 5.6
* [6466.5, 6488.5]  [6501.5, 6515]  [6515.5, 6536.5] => -1.1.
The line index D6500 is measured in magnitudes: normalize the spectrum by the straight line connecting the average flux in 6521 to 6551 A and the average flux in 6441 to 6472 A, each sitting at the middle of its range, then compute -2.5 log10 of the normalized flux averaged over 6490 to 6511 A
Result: 0.17 mag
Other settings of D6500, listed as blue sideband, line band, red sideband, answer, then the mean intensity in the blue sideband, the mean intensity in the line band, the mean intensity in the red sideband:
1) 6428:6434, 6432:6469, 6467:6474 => 0.00 mag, 10.8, 10.3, 9.83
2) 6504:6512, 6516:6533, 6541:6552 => 0.33 mag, 11.2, 10.6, 18.6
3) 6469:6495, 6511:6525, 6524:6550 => 0.13 mag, 9.73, 10.8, 13.6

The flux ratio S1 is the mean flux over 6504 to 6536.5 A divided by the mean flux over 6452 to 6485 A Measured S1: 1.10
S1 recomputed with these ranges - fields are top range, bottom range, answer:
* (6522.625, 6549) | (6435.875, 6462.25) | 1.31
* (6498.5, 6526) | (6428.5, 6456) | 1.05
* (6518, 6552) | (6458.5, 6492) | 1.35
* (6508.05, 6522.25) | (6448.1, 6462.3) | 1.11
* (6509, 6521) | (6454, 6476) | 1.10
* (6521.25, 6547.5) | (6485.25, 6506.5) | 1.28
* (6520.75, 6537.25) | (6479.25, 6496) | 1.11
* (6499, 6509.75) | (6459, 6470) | 1.09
